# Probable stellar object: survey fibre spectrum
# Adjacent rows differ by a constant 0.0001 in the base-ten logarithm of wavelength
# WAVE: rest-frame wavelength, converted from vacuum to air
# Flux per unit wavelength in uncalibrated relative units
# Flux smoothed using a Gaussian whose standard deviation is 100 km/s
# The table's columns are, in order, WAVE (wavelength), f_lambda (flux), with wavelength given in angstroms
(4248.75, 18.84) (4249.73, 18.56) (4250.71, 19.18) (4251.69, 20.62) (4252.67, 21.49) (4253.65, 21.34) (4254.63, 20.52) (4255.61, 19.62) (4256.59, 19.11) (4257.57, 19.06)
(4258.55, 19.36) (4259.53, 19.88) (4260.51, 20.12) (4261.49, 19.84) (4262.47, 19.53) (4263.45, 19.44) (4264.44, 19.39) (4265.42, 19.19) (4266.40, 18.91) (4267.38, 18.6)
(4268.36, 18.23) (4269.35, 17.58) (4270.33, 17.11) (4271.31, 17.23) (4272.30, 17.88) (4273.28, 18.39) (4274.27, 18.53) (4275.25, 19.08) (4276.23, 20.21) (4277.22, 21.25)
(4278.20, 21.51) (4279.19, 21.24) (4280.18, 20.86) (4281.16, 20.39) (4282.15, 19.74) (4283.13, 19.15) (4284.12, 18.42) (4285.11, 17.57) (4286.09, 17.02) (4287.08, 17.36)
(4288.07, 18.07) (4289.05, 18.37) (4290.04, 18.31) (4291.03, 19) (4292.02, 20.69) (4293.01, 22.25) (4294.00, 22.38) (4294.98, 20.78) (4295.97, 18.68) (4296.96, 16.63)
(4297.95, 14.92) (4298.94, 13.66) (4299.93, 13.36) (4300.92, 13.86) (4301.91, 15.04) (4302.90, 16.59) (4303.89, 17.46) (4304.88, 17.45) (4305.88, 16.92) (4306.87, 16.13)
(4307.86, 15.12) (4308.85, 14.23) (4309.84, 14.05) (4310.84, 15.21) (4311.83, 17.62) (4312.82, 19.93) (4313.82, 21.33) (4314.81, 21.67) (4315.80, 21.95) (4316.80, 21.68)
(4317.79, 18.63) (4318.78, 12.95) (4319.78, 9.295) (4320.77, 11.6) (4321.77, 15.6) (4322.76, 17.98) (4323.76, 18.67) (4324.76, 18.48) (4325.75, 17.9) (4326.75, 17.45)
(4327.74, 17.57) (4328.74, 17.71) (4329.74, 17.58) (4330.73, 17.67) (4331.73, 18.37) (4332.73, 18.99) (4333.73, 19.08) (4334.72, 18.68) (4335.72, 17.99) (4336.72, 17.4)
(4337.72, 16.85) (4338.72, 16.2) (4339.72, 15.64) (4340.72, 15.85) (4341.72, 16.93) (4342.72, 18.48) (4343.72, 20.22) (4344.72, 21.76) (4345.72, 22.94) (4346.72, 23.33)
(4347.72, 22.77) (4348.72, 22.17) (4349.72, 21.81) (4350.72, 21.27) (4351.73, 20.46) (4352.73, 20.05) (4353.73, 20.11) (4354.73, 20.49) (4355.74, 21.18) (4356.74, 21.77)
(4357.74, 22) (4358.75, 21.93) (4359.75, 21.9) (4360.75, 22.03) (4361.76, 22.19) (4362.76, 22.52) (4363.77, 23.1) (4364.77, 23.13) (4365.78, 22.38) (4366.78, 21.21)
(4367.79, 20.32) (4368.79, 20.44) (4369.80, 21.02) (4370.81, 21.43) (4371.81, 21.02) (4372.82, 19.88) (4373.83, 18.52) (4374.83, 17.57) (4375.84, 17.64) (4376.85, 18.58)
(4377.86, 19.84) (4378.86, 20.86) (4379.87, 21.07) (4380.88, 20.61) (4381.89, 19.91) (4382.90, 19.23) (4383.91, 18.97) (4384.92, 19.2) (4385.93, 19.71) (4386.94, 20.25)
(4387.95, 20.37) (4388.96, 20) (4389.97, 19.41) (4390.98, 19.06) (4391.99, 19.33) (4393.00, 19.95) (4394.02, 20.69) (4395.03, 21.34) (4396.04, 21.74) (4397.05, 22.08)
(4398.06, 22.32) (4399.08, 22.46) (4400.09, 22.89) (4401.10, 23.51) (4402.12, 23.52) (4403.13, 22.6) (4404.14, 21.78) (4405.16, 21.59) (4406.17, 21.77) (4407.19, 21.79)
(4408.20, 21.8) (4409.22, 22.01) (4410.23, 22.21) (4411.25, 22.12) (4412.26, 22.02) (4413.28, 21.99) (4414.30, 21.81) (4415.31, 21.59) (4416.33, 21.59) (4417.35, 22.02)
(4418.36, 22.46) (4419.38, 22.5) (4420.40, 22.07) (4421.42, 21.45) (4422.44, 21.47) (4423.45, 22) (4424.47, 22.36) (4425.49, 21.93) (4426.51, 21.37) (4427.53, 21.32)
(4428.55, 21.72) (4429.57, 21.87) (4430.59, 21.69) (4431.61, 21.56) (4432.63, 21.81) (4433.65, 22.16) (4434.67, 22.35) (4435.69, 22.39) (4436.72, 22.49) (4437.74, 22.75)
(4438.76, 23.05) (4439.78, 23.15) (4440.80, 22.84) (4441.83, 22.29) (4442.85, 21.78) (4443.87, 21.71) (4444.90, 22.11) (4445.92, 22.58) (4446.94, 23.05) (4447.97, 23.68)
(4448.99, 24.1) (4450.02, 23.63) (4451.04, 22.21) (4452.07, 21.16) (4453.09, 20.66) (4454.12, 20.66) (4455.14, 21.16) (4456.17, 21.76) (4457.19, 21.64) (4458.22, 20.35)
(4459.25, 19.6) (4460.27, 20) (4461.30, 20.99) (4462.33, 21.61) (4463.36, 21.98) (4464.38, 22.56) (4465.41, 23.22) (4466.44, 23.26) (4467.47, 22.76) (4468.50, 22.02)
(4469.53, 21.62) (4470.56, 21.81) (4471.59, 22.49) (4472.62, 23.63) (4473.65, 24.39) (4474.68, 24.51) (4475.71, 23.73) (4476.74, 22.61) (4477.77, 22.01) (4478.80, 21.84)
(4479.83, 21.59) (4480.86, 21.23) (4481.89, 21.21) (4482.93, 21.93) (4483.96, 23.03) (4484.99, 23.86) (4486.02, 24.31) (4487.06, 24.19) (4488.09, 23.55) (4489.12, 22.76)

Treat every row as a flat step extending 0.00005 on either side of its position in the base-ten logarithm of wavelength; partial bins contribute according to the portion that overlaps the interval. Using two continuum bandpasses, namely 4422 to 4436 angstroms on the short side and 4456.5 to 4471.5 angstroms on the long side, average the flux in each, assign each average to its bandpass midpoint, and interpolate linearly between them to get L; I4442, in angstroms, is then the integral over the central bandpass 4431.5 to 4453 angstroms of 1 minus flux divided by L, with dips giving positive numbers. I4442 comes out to -0.69 angstroms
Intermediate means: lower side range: 21.9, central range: 22.5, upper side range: 21.7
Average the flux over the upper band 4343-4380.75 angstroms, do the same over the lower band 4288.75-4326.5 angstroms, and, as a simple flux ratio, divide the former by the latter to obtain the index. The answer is 1.22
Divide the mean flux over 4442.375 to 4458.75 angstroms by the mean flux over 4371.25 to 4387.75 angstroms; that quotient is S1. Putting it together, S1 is 1.12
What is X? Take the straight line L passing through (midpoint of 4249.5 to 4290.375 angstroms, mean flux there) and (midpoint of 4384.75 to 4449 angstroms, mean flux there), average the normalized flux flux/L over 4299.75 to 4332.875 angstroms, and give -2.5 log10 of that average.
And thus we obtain 0.18 mag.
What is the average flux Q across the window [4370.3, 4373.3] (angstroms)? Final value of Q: 20.8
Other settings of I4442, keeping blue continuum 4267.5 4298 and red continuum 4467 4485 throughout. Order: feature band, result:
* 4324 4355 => 1.5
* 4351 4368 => -1.0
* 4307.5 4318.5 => 0.8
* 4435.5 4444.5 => -0.2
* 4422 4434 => -0.1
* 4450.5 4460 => 0.5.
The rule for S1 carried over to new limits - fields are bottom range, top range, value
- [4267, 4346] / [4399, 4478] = 1.24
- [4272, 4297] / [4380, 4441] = 1.11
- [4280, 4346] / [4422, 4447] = 1.25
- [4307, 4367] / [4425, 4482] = 1.16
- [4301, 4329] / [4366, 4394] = 1.17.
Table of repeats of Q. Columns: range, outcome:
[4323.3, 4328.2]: 18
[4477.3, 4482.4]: 21.6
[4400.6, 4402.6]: 23.4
